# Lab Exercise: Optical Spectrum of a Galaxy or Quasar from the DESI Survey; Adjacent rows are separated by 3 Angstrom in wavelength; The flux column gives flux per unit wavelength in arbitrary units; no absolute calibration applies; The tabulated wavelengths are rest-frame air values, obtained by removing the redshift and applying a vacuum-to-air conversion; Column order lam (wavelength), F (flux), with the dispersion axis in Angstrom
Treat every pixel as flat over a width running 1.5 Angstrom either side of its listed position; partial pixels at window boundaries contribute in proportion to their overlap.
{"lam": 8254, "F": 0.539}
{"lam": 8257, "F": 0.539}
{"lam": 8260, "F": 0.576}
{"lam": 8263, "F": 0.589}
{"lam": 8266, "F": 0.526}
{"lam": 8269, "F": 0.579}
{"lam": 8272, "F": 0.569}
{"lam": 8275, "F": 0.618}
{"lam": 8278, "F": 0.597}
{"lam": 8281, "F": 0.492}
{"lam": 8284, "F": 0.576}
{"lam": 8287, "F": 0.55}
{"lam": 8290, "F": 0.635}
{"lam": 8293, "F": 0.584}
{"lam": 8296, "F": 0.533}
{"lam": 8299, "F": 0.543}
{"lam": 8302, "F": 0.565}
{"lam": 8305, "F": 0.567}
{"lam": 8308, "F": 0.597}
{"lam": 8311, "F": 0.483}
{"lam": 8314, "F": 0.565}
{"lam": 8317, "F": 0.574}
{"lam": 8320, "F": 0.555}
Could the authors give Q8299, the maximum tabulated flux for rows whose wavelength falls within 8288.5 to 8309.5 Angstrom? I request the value 0.635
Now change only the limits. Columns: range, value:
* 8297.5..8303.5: 0.565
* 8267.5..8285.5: 0.618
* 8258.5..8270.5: 0.589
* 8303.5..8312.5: 0.597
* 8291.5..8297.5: 0.584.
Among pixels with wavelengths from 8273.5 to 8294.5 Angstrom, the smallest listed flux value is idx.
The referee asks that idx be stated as 0.492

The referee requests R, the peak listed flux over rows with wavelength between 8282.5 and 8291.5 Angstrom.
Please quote 0.635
